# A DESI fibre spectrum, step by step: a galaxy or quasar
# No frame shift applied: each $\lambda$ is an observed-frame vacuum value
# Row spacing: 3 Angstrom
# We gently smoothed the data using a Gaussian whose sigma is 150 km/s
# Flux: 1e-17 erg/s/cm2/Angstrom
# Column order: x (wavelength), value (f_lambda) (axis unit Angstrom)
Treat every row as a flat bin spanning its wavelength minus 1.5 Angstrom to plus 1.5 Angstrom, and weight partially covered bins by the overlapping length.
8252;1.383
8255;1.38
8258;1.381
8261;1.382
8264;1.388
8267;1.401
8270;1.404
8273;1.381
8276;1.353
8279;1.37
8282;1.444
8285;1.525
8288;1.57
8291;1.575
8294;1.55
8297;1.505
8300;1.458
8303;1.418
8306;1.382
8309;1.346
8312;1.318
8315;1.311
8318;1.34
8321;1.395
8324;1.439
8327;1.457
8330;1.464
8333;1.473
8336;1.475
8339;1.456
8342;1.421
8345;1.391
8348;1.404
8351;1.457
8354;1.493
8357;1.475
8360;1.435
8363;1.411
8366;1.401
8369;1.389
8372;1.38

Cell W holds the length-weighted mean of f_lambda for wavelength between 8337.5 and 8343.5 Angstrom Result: 1.44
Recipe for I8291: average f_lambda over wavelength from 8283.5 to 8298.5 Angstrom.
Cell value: 1.54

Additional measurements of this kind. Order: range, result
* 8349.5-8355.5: 1.48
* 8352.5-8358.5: 1.48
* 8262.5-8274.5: 1.39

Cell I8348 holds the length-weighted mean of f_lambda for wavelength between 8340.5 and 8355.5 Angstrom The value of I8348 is 1.43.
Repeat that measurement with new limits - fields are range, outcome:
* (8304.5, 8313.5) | 1.35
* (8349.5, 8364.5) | 1.45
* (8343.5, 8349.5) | 1.4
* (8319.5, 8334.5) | 1.45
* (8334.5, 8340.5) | 1.47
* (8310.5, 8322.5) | 1.34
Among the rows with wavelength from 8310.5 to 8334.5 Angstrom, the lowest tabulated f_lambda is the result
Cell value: 1.311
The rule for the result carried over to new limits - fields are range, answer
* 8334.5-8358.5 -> 1.391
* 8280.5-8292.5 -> 1.444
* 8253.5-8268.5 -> 1.38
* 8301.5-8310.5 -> 1.346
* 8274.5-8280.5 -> 1.353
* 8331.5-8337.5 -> 1.473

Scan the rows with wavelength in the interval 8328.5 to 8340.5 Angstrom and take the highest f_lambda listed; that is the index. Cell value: 1.475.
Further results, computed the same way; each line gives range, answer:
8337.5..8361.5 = 1.493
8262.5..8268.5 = 1.401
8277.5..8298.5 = 1.575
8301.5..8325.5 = 1.439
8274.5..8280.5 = 1.37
